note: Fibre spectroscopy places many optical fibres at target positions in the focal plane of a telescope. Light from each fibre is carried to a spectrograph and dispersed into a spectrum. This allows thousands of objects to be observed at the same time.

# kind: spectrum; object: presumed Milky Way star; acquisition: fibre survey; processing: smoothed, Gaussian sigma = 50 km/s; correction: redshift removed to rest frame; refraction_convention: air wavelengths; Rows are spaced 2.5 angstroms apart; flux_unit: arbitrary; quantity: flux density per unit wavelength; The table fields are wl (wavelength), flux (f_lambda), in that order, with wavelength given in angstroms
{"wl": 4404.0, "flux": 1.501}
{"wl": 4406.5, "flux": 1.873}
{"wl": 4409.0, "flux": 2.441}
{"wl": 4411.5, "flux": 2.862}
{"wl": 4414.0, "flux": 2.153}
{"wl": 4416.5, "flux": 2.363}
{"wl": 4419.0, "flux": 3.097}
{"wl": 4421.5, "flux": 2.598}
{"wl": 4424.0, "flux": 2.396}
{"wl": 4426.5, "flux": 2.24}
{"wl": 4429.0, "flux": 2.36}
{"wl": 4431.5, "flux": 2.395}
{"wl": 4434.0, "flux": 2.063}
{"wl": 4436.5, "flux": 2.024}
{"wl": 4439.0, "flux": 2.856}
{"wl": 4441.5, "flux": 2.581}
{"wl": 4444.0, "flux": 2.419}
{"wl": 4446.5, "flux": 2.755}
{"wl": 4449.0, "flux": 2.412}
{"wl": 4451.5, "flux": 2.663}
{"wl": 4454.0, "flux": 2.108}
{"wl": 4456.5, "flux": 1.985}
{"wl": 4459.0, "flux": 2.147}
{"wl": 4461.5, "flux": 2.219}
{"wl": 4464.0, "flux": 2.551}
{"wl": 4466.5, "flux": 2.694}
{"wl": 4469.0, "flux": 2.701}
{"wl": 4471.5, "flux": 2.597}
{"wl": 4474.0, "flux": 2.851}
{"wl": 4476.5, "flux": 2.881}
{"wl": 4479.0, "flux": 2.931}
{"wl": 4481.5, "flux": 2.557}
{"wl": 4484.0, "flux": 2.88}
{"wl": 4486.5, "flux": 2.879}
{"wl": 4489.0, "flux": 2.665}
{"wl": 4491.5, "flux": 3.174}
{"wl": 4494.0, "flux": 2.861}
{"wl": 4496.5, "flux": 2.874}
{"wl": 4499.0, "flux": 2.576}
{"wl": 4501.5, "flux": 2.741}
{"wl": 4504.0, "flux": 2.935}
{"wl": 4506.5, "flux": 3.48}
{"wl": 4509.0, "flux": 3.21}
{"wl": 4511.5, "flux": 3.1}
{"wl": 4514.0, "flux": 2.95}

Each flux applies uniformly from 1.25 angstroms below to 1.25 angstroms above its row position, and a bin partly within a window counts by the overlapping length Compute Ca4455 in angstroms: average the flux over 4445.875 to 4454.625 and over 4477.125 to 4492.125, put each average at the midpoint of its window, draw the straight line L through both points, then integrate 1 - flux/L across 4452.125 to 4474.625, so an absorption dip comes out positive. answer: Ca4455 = 1.76 angstroms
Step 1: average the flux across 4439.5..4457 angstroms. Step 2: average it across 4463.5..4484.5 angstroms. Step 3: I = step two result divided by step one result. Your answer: 1.12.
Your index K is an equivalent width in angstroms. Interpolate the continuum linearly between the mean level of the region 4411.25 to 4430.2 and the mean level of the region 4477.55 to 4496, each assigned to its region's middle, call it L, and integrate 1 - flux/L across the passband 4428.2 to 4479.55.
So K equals 3.7 angstroms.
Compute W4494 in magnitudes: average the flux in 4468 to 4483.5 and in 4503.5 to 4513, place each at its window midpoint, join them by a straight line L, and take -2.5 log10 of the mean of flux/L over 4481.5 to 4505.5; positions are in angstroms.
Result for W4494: 0.06 mag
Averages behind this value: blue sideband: 2.76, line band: 2.83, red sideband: 3.19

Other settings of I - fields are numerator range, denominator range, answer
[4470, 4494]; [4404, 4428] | 1.18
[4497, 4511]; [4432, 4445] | 1.25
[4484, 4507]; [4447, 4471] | 1.20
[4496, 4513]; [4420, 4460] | 1.26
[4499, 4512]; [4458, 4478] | 1.17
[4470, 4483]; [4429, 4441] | 1.18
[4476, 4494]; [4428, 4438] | 1.28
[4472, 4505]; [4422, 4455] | 1.17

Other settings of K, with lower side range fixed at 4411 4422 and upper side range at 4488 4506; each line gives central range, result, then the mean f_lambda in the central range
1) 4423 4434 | 1.35 angstroms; 2.31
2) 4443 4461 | 2.42 angstroms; 2.35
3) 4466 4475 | 0.22 angstroms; 2.71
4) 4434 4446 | 1.04 angstroms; 2.45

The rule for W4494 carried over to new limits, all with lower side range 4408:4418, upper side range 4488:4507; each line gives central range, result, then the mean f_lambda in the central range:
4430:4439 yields 0.14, 2.26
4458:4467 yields 0.14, 2.39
